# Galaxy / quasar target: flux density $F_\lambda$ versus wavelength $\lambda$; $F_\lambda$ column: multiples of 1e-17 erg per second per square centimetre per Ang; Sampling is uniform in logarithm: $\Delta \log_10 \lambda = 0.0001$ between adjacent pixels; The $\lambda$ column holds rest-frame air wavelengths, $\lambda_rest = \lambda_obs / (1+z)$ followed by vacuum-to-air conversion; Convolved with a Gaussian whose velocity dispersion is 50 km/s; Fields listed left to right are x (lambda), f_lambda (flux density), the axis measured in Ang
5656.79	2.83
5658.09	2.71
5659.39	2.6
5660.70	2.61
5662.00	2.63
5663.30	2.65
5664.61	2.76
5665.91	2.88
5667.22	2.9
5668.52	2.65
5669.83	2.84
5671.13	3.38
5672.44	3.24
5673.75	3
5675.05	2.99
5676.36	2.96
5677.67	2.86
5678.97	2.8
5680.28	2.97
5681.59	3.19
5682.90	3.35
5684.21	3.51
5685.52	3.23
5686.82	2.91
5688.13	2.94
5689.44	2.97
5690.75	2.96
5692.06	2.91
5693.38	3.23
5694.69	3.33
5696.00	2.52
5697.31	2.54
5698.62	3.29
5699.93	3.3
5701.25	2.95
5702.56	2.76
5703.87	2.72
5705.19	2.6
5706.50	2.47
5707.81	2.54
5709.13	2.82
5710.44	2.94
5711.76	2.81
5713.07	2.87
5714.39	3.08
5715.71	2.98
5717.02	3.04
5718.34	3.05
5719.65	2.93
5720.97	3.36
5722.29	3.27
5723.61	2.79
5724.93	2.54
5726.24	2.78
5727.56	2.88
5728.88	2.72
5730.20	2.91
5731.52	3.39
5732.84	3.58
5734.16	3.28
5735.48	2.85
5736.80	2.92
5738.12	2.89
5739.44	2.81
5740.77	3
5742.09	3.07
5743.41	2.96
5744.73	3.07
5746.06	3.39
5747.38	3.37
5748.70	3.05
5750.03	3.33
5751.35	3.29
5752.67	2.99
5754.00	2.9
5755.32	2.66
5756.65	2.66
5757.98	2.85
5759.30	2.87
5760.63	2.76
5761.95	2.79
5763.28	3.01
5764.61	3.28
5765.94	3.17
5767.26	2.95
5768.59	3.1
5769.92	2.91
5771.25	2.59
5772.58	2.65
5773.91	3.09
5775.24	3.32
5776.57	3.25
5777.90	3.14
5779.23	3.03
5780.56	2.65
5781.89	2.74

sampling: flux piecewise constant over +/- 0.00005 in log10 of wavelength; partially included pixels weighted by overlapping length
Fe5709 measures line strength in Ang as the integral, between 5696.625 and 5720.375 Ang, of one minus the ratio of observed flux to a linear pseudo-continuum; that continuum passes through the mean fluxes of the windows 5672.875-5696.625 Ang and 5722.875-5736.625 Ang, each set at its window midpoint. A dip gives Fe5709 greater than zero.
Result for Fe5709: 1.0 Ang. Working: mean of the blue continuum 3.04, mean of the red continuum 2.97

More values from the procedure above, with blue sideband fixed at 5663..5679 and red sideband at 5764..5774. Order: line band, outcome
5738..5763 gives -0.3 Ang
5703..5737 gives 0.2 Ang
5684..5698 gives -0.3 Ang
